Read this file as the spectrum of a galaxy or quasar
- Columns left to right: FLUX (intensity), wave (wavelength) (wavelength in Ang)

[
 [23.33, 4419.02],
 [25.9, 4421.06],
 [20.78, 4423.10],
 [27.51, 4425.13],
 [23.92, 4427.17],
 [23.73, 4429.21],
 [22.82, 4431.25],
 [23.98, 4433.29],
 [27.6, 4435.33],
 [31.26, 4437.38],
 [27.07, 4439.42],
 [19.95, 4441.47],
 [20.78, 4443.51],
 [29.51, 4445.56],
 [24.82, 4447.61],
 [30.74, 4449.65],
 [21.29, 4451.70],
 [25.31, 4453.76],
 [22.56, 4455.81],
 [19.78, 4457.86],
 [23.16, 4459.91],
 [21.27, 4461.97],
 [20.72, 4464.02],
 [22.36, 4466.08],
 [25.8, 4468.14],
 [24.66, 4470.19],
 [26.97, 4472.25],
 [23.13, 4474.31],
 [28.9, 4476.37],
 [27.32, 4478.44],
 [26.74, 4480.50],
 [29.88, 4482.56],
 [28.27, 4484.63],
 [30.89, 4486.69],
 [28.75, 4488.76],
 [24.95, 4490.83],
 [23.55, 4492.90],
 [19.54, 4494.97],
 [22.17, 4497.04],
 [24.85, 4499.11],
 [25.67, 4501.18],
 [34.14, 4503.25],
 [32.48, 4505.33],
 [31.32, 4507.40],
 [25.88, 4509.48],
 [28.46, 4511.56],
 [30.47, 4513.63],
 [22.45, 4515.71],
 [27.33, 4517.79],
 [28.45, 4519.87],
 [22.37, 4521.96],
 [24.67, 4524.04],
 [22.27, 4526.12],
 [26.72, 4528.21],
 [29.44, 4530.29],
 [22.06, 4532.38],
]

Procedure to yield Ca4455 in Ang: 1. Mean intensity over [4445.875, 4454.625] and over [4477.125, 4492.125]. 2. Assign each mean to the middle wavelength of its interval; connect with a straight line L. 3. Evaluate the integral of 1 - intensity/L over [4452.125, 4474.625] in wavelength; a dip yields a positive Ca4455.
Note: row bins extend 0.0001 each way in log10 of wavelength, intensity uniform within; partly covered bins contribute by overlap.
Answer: 2.95 Ang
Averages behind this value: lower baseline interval 25.9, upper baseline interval 28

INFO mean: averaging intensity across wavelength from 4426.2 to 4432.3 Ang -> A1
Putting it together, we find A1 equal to 23.5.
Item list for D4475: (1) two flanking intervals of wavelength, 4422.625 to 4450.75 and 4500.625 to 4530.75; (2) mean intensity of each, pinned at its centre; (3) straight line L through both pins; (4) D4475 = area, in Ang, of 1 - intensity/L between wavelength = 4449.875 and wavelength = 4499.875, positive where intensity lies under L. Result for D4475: 3.0 Ang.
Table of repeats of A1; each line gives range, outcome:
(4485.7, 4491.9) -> 28.1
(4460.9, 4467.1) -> 21.4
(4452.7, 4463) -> 22.4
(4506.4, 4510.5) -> 28.6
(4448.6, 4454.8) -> 25.8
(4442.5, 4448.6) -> 25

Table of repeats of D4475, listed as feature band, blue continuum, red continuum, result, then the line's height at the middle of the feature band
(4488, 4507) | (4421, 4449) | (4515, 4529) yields -1.1 Ang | 24.9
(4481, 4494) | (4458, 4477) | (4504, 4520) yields -0.9 Ang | 25.9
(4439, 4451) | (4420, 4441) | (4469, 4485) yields 0.2 Ang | 25.8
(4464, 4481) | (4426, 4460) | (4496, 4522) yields 0.4 Ang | 26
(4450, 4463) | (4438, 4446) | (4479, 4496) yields 1.2 Ang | 25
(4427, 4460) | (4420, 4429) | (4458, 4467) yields -2.3 Ang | 23.1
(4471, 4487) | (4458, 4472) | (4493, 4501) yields -3.3 Ang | 22.9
